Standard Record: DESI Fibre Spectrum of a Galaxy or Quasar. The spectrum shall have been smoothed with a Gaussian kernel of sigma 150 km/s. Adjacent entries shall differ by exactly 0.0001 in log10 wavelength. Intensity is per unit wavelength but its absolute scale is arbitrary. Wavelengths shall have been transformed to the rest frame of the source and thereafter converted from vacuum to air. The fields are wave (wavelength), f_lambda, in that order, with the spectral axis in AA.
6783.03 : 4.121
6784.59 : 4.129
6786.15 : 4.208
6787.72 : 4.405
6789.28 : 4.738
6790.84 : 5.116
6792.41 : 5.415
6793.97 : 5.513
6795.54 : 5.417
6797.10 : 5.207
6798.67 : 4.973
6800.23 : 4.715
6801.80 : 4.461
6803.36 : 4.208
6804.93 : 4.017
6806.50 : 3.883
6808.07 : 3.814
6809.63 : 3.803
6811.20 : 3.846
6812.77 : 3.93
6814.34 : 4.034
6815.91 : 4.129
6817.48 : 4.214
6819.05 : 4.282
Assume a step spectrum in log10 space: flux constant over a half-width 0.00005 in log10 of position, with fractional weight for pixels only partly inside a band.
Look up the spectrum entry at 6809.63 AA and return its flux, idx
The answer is 3.803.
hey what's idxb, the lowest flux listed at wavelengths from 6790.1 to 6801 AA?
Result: 4.715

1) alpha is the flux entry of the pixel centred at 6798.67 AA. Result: 4.973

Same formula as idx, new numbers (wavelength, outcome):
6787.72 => 4.405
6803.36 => 4.208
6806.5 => 3.883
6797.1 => 5.207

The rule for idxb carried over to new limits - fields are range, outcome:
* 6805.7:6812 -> 3.803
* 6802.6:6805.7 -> 4.017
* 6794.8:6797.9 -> 5.207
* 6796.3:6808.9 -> 3.814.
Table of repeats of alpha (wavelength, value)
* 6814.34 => 4.034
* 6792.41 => 5.415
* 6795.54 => 5.417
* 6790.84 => 5.116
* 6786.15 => 4.208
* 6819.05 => 4.282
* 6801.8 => 4.461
